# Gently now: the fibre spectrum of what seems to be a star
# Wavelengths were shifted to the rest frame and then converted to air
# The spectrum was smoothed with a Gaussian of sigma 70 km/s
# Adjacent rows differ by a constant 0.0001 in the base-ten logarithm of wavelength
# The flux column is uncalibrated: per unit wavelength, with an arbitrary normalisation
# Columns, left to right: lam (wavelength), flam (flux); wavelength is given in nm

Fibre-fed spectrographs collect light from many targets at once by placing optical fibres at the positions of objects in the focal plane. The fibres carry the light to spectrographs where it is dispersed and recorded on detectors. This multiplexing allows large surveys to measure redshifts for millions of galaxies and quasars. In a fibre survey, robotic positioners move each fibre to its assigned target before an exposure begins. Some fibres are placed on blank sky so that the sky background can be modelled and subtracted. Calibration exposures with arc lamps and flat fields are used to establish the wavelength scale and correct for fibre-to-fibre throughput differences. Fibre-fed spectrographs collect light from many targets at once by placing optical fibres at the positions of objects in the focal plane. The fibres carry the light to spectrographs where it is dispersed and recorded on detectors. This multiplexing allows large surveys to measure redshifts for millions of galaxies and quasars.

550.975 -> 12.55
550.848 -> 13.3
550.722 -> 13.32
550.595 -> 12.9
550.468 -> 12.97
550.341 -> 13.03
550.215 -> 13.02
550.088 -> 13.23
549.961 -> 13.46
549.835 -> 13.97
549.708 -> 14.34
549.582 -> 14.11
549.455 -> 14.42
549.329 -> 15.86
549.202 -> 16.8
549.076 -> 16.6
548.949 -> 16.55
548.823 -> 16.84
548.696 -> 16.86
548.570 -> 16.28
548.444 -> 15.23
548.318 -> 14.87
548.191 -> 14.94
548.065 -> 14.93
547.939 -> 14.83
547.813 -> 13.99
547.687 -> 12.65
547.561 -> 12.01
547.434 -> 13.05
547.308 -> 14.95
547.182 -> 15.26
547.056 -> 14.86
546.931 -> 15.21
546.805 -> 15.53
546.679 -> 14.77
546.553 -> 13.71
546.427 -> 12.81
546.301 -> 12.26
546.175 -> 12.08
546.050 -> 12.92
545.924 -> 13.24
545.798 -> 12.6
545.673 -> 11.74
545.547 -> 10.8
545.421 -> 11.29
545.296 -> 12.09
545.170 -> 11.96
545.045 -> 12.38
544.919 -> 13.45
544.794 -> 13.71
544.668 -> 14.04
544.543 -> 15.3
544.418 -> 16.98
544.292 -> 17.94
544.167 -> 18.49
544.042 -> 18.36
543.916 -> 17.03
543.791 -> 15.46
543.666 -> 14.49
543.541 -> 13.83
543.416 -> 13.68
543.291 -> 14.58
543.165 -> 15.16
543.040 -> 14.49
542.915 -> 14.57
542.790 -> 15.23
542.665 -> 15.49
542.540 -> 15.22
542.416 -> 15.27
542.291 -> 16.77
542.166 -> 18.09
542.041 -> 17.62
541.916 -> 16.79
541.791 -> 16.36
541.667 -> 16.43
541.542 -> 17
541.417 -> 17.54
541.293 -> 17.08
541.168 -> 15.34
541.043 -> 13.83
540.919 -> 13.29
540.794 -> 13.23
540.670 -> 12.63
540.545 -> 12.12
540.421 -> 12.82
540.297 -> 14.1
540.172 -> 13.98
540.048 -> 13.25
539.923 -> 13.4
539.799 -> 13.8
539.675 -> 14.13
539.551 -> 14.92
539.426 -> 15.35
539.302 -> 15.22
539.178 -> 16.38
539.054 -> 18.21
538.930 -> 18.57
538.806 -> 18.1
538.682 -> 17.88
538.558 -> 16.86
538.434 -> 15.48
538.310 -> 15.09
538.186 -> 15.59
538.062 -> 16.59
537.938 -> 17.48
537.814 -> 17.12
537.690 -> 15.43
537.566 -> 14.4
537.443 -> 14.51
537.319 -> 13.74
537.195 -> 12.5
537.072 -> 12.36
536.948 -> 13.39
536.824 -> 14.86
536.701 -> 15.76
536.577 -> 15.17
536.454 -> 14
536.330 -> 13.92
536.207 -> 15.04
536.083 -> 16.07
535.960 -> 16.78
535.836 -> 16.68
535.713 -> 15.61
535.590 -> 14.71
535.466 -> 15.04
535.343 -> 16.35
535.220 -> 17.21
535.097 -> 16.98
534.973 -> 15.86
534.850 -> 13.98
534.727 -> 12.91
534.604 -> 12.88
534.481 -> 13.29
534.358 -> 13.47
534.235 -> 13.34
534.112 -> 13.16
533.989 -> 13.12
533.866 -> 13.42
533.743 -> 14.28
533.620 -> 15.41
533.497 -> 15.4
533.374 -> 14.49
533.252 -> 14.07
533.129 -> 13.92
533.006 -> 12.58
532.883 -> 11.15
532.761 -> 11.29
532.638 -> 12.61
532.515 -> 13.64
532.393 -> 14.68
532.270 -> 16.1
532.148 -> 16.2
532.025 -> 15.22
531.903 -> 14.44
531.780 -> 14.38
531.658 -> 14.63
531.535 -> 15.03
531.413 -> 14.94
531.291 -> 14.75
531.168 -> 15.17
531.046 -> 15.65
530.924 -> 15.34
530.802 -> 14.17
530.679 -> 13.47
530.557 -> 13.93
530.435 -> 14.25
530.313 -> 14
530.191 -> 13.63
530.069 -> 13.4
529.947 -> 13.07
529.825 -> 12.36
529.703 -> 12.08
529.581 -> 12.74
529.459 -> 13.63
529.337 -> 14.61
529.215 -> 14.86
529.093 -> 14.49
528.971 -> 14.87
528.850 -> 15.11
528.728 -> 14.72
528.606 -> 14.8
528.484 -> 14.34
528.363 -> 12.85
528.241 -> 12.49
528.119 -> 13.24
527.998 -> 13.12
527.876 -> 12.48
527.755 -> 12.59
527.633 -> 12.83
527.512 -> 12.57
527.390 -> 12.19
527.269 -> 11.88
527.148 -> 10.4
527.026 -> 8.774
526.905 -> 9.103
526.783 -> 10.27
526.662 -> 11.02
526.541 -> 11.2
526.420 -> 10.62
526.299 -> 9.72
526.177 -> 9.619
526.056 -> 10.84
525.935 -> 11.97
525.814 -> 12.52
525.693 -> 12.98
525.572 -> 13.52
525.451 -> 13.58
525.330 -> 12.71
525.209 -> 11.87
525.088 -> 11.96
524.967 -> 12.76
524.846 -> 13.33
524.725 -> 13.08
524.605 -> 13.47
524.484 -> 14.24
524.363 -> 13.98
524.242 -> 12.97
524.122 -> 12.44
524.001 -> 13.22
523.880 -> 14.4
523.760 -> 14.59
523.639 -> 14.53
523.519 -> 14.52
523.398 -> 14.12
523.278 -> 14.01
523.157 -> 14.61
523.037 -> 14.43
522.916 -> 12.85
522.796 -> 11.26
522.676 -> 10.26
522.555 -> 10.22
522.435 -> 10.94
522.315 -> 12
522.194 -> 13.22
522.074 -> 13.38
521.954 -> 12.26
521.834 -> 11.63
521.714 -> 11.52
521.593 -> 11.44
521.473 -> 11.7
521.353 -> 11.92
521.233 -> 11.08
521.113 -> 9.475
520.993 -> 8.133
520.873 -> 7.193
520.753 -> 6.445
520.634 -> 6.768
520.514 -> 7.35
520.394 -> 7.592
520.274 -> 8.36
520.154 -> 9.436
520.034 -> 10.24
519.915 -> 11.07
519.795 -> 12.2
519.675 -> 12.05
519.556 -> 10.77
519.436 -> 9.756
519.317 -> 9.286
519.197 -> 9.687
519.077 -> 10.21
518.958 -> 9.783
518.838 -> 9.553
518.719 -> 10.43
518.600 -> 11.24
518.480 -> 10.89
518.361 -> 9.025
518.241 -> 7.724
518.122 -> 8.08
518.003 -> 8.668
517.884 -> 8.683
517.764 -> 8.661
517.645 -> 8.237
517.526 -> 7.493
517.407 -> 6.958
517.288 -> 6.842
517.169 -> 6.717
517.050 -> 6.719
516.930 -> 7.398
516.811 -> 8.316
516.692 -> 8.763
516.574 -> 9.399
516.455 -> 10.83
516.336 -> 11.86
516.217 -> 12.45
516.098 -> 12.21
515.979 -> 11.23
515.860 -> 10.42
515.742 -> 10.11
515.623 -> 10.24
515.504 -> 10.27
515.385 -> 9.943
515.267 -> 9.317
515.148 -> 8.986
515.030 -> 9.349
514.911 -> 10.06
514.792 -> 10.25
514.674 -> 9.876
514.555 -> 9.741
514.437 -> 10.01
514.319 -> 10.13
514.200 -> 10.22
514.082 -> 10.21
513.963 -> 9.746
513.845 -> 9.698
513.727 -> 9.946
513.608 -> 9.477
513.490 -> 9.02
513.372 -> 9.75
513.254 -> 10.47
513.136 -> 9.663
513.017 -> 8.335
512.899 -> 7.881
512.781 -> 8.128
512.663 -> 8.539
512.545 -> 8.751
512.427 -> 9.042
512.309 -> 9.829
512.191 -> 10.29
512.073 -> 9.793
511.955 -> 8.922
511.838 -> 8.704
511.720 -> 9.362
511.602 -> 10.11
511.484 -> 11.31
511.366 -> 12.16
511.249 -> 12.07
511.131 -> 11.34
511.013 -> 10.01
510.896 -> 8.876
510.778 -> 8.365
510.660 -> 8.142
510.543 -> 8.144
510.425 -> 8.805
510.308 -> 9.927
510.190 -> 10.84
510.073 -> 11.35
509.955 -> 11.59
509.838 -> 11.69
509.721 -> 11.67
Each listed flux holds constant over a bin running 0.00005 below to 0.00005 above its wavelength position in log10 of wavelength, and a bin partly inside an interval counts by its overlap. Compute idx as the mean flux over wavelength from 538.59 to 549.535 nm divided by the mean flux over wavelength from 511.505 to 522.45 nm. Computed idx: 1.54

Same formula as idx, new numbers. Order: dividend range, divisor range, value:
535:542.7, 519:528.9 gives 1.31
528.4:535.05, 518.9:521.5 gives 1.47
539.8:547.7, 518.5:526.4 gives 1.26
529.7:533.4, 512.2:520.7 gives 1.49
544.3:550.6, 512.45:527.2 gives 1.34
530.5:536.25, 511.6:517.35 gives 1.52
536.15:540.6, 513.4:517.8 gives 1.59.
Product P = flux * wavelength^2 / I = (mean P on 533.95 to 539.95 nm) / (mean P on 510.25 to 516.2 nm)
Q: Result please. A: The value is 1.70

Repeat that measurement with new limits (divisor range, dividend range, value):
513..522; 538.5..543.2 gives 1.75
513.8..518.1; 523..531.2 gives 1.45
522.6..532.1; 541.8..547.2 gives 1.18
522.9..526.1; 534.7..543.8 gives 1.21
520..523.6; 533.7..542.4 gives 1.46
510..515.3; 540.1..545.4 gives 1.75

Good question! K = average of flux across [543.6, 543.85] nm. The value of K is 15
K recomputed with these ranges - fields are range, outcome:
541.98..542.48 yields 16.9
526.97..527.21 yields 9.61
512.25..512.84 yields 8.86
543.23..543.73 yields 14.2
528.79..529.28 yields 14.8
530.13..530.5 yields 14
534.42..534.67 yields 13.1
